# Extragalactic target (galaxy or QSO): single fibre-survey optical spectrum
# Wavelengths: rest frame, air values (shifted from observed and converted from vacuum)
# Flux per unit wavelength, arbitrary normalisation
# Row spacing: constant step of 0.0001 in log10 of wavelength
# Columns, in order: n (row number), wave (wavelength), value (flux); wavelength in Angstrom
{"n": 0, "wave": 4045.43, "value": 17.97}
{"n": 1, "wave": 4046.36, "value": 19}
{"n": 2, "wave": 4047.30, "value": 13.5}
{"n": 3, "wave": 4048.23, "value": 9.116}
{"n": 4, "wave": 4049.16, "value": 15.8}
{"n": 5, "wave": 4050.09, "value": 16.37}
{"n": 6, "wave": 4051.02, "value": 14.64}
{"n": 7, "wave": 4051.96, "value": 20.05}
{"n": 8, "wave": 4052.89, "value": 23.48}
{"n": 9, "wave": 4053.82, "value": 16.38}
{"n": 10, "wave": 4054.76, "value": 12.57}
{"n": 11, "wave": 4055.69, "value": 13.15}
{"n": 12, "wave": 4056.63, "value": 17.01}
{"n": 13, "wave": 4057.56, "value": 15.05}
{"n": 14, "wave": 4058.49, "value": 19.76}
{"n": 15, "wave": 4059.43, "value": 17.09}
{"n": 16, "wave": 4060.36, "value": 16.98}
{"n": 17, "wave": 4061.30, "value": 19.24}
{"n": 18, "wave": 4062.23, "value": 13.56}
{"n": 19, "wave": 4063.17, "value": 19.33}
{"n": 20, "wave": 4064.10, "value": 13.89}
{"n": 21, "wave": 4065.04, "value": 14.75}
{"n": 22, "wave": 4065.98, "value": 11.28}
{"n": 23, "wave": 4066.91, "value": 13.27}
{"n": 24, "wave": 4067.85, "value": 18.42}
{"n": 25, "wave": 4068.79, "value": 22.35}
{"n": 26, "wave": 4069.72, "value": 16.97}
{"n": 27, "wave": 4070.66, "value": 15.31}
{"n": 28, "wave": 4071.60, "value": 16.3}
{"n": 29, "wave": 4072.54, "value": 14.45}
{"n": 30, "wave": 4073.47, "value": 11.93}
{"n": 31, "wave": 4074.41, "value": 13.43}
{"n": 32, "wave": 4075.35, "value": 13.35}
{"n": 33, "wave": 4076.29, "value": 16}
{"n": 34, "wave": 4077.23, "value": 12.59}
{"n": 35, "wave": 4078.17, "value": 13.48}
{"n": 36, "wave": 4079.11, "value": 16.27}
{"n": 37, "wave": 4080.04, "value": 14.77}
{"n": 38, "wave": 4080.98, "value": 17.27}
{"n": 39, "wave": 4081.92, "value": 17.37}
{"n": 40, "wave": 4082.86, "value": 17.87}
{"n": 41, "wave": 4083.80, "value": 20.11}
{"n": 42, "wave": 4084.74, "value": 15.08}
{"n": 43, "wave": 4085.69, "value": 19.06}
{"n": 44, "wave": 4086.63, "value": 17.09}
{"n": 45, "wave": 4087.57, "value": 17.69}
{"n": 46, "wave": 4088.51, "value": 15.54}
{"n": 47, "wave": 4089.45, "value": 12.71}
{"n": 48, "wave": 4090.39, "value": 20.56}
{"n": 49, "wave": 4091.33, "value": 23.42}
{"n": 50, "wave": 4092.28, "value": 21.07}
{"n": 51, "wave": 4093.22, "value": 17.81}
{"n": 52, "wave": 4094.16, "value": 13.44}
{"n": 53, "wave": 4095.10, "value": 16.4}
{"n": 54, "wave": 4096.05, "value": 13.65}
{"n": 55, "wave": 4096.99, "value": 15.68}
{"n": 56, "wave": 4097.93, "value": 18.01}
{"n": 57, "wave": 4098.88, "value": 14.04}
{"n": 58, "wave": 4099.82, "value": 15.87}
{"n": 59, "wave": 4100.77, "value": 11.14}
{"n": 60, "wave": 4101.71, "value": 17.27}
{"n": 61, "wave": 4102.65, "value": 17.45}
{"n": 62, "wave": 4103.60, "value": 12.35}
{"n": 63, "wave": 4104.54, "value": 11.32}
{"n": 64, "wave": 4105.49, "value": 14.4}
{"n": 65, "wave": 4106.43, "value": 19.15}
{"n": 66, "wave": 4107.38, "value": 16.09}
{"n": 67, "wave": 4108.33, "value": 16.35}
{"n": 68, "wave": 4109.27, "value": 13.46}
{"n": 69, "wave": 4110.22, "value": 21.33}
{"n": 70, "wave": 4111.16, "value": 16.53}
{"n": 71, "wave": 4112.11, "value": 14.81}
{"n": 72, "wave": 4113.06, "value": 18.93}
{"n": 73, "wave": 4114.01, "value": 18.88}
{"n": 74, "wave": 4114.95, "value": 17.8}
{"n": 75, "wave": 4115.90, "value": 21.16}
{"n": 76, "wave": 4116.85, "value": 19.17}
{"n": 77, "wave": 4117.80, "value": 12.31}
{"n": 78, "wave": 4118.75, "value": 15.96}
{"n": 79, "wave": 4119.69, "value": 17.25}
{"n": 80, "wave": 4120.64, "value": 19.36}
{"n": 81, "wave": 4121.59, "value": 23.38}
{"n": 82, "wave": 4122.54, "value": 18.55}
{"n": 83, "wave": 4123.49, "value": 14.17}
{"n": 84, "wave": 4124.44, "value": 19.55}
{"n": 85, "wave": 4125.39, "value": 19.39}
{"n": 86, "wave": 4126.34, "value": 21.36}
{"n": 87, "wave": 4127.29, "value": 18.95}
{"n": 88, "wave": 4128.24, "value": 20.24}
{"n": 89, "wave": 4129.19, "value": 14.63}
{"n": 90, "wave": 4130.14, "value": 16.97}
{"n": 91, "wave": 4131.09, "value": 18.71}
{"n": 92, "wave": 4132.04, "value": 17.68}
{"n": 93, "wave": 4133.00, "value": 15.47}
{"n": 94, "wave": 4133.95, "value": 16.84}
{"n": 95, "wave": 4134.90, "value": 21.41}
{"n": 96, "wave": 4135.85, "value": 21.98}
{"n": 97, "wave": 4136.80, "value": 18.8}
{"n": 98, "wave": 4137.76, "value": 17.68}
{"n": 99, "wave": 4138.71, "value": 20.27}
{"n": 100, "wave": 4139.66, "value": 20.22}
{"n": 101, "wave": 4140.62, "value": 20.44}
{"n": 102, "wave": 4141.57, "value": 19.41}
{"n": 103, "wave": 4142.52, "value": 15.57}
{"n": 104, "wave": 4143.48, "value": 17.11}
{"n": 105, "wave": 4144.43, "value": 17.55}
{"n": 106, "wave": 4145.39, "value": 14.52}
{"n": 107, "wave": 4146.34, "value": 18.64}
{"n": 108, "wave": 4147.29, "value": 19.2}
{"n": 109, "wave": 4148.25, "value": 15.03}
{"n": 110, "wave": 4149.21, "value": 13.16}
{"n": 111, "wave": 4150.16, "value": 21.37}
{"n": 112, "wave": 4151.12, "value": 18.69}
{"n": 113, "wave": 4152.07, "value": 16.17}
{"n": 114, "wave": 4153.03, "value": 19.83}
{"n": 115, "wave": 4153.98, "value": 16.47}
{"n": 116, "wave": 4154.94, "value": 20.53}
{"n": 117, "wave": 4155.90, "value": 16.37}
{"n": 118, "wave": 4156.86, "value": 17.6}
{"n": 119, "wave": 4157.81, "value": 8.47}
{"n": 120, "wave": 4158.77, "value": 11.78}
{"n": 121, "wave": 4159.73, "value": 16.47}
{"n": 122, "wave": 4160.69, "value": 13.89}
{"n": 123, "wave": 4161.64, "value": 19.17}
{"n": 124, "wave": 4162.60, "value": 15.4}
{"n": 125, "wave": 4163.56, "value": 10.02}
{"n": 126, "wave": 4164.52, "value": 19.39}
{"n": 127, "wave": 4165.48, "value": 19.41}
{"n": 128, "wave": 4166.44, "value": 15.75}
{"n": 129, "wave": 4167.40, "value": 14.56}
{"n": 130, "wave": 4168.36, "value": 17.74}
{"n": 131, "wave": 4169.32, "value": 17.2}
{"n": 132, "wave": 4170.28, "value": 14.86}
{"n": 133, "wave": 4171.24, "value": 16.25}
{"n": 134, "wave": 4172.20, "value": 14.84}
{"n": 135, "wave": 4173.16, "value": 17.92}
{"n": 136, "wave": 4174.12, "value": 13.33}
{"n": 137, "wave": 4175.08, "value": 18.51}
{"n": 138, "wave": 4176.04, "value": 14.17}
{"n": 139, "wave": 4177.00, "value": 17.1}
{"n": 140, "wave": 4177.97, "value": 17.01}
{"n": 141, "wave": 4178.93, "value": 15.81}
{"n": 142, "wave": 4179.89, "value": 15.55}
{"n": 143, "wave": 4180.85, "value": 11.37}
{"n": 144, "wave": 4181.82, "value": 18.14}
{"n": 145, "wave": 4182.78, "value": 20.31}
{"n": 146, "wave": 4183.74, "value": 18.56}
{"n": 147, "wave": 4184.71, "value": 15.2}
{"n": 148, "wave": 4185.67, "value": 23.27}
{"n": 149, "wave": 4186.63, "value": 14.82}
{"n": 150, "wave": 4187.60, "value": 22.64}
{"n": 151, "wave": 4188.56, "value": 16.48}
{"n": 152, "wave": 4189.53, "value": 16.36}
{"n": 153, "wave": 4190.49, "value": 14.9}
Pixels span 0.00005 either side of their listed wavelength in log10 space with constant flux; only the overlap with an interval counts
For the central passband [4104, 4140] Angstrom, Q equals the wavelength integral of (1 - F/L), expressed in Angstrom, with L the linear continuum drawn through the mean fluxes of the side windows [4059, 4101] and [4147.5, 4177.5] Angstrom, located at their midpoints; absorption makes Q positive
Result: -3.8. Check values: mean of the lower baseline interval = 16.2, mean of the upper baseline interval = 16.2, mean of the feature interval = 17.9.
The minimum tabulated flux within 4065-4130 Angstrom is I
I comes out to 11.14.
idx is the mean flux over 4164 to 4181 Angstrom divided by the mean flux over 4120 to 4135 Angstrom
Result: 0.9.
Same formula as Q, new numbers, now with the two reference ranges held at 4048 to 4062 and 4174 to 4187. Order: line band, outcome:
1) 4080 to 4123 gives -0.87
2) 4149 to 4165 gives 0.49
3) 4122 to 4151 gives -2.60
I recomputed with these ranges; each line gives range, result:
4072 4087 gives 11.93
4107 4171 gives 8.47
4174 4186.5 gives 11.37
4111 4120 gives 12.31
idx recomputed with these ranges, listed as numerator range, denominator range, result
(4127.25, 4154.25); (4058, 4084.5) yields 1.13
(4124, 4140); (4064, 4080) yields 1.26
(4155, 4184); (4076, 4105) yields 0.98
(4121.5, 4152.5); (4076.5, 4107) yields 1.12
